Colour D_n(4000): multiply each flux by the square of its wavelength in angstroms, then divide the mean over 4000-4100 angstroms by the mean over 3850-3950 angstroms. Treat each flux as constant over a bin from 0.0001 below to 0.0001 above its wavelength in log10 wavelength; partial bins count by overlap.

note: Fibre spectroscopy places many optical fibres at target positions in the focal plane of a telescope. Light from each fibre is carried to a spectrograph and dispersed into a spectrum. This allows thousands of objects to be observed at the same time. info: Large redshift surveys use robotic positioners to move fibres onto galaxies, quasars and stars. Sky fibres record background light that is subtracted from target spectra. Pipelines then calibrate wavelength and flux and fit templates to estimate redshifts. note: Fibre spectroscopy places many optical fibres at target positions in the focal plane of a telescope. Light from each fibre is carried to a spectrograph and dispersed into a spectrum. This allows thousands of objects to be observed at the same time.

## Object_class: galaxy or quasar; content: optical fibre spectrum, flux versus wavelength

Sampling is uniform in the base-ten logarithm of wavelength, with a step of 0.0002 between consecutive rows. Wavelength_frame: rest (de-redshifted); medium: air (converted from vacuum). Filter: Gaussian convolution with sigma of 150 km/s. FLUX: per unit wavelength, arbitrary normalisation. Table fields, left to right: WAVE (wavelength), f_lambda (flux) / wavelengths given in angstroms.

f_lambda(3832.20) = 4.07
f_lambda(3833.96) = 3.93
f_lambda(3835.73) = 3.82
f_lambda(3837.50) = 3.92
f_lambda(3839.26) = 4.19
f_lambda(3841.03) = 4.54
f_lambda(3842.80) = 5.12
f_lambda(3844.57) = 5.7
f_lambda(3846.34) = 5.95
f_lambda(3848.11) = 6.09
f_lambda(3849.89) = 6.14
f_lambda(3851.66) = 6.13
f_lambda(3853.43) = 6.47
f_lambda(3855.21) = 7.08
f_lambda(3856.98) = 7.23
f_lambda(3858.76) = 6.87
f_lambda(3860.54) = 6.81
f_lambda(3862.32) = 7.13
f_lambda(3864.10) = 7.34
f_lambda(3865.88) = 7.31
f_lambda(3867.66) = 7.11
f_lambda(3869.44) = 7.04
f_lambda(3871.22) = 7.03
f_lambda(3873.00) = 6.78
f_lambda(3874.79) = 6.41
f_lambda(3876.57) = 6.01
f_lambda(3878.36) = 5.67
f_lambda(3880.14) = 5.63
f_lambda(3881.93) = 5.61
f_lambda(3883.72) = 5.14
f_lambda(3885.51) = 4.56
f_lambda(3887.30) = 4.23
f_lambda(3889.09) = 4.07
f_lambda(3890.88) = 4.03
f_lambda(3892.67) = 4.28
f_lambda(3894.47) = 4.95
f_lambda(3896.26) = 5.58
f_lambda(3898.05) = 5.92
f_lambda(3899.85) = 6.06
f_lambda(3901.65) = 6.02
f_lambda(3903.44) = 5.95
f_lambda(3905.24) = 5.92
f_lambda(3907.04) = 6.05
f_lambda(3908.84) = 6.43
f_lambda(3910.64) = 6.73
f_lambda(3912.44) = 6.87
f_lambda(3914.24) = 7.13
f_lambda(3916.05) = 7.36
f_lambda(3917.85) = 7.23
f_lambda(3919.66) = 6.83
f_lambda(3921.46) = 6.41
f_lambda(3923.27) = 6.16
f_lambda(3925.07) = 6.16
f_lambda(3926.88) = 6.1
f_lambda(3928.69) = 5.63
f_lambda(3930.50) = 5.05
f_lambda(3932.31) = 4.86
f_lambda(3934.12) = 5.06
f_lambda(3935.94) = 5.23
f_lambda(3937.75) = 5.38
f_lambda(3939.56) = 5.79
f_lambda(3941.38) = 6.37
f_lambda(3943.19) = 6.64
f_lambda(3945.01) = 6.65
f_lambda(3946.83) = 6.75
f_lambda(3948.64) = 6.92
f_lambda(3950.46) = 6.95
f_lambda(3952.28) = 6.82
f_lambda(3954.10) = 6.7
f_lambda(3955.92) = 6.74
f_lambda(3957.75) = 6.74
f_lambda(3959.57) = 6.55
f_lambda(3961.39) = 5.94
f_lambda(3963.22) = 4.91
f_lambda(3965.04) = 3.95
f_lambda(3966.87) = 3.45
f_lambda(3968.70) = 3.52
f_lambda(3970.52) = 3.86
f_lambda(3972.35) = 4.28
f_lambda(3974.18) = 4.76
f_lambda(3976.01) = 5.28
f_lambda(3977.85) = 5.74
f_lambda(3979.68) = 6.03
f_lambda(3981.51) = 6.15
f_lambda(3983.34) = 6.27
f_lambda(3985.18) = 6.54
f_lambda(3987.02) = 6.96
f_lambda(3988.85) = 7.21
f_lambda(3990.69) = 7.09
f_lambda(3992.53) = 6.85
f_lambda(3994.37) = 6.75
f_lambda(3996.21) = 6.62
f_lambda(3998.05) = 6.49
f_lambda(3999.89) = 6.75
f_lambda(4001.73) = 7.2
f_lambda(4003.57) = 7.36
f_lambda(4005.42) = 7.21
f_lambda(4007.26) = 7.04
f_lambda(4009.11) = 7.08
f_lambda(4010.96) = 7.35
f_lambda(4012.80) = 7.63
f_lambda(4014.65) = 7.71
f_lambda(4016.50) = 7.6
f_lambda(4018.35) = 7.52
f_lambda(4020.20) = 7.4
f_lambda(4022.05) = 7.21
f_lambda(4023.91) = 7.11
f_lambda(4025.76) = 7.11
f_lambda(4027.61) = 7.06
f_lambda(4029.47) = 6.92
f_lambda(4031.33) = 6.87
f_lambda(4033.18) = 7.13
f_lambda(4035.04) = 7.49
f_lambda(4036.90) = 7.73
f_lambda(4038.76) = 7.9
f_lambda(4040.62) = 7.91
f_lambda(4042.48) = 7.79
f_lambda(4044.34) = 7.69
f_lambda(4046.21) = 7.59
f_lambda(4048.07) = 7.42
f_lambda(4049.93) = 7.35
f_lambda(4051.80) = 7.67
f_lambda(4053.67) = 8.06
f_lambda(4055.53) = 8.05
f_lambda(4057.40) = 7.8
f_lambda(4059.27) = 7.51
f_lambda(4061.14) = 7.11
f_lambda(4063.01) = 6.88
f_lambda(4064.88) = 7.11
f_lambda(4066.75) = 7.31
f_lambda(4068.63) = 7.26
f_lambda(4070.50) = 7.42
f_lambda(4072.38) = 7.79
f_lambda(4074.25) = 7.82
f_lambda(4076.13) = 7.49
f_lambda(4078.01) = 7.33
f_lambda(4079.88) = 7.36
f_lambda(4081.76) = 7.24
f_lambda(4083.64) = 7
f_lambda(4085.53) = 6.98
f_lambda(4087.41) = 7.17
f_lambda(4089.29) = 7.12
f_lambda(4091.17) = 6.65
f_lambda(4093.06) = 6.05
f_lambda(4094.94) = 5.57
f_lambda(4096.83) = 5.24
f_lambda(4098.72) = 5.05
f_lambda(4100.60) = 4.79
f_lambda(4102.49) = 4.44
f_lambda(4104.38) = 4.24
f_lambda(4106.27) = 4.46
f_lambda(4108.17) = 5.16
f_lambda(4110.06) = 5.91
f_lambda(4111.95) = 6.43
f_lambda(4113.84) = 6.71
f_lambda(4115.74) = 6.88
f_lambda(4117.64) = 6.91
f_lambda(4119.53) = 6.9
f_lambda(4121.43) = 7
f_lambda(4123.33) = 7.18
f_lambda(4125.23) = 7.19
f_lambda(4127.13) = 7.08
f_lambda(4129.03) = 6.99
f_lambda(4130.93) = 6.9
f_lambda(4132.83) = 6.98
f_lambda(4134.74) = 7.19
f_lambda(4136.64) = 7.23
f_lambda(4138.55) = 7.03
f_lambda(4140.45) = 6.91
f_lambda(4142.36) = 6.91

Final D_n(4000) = 1.3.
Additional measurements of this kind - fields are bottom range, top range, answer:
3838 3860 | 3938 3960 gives 1.17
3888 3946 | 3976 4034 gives 1.23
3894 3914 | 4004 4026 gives 1.27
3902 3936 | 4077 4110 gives 1.06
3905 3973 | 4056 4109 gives 1.18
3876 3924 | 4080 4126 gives 1.18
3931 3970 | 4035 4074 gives 1.38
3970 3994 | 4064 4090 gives 1.28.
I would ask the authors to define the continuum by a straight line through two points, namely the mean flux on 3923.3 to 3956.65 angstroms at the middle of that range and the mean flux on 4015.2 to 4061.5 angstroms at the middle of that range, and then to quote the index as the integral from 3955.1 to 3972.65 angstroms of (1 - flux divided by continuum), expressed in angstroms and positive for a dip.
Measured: 3.9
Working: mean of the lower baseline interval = 6.1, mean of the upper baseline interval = 7.49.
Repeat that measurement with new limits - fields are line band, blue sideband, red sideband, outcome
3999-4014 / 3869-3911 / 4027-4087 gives -0.7 angstroms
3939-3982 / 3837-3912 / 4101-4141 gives 2.6 angstroms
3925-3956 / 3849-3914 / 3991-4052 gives 2.4 angstroms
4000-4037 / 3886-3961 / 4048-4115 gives -4.9 angstroms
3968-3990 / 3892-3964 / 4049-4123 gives 2.6 angstroms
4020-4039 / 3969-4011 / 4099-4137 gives -2.8 angstroms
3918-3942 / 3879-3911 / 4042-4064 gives 0.2 angstroms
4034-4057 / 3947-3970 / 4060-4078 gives -2.3 angstroms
